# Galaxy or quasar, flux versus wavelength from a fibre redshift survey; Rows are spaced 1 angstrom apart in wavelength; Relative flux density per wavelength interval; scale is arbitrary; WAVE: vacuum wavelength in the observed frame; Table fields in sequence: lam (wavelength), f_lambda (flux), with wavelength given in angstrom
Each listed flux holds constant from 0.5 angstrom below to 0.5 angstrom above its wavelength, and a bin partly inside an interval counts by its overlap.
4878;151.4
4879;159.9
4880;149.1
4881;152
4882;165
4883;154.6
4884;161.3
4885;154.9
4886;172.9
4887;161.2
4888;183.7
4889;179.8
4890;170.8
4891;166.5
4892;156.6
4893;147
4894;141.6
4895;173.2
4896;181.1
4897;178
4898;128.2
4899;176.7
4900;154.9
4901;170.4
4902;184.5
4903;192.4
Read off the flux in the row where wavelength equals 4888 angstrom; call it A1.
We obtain 183.7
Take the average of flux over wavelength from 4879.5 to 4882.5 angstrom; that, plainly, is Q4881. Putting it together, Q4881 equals 155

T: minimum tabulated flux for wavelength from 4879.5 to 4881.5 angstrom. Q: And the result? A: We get 149.1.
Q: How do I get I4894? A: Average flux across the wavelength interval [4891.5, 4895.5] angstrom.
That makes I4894 155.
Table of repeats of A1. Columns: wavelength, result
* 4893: 147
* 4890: 170.8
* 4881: 152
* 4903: 192.4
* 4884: 161.3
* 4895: 173.2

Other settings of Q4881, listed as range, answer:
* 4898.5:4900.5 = 166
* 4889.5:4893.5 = 160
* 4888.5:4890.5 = 175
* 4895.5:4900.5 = 164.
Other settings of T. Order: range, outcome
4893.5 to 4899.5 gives 128.2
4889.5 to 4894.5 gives 141.6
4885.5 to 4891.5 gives 161.2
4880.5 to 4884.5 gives 152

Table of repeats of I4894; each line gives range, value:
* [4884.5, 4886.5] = 164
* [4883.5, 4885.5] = 158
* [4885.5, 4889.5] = 174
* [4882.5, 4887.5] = 161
